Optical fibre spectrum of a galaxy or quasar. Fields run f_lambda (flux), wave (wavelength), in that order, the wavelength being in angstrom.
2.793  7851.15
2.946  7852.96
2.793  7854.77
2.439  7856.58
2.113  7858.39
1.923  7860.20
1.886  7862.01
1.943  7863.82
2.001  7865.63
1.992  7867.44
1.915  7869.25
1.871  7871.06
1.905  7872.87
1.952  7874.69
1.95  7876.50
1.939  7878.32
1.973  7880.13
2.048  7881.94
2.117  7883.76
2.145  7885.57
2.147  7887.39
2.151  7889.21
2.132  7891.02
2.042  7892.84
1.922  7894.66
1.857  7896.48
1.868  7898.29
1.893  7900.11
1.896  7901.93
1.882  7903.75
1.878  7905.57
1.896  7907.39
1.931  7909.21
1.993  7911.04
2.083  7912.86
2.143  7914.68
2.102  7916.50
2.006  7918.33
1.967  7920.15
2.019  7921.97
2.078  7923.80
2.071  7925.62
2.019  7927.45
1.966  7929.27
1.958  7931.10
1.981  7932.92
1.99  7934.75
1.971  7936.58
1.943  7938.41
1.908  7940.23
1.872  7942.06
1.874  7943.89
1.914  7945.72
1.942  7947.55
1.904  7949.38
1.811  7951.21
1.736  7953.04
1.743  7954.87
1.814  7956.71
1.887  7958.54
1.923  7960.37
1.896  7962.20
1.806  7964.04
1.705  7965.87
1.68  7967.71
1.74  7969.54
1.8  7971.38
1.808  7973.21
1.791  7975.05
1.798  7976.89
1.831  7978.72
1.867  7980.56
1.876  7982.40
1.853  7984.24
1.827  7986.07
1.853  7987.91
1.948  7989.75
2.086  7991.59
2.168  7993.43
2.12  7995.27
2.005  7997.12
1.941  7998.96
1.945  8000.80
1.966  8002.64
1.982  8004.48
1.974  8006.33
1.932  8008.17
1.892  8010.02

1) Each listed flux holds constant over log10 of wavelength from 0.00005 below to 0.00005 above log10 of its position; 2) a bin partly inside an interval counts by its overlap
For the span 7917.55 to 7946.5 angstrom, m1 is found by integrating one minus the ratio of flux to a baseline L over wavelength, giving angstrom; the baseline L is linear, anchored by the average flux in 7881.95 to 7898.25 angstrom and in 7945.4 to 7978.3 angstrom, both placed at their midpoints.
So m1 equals -0.9 angstrom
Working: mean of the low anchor 2.05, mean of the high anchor 1.82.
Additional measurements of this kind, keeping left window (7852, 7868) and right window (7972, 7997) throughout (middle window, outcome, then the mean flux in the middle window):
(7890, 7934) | 2.40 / 1.98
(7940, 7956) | 1.22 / 1.85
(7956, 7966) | 0.62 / 1.85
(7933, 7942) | 0.38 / 1.95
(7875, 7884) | 0.78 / 1.99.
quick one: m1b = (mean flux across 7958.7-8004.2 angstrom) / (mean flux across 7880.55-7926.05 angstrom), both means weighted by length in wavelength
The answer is 0.9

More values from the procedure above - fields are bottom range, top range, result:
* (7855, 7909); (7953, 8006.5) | 0.94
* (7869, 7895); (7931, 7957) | 0.94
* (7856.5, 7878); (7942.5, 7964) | 0.94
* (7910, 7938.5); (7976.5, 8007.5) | 0.96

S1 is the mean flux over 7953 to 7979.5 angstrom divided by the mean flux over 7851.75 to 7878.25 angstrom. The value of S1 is 0.85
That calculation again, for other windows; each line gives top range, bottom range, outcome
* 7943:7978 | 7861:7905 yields 0.92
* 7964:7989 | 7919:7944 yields 0.91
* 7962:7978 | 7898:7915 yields 0.91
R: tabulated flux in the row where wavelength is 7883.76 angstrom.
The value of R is 2.117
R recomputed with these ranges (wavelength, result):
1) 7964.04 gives 1.806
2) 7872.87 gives 1.905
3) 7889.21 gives 2.151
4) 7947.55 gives 1.942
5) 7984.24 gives 1.853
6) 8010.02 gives 1.892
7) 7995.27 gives 2.12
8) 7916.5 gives 2.102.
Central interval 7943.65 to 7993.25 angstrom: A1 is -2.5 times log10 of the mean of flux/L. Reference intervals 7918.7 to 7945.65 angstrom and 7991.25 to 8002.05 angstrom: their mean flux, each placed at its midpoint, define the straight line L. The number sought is 0.09 mag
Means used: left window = 1.97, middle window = 1.85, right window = 2.04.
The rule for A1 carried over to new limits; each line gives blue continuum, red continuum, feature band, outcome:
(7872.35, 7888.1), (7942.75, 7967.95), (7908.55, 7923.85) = -0.06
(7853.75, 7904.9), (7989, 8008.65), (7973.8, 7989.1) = 0.10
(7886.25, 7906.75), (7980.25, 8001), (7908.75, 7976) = 0.03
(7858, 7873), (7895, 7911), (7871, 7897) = -0.05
